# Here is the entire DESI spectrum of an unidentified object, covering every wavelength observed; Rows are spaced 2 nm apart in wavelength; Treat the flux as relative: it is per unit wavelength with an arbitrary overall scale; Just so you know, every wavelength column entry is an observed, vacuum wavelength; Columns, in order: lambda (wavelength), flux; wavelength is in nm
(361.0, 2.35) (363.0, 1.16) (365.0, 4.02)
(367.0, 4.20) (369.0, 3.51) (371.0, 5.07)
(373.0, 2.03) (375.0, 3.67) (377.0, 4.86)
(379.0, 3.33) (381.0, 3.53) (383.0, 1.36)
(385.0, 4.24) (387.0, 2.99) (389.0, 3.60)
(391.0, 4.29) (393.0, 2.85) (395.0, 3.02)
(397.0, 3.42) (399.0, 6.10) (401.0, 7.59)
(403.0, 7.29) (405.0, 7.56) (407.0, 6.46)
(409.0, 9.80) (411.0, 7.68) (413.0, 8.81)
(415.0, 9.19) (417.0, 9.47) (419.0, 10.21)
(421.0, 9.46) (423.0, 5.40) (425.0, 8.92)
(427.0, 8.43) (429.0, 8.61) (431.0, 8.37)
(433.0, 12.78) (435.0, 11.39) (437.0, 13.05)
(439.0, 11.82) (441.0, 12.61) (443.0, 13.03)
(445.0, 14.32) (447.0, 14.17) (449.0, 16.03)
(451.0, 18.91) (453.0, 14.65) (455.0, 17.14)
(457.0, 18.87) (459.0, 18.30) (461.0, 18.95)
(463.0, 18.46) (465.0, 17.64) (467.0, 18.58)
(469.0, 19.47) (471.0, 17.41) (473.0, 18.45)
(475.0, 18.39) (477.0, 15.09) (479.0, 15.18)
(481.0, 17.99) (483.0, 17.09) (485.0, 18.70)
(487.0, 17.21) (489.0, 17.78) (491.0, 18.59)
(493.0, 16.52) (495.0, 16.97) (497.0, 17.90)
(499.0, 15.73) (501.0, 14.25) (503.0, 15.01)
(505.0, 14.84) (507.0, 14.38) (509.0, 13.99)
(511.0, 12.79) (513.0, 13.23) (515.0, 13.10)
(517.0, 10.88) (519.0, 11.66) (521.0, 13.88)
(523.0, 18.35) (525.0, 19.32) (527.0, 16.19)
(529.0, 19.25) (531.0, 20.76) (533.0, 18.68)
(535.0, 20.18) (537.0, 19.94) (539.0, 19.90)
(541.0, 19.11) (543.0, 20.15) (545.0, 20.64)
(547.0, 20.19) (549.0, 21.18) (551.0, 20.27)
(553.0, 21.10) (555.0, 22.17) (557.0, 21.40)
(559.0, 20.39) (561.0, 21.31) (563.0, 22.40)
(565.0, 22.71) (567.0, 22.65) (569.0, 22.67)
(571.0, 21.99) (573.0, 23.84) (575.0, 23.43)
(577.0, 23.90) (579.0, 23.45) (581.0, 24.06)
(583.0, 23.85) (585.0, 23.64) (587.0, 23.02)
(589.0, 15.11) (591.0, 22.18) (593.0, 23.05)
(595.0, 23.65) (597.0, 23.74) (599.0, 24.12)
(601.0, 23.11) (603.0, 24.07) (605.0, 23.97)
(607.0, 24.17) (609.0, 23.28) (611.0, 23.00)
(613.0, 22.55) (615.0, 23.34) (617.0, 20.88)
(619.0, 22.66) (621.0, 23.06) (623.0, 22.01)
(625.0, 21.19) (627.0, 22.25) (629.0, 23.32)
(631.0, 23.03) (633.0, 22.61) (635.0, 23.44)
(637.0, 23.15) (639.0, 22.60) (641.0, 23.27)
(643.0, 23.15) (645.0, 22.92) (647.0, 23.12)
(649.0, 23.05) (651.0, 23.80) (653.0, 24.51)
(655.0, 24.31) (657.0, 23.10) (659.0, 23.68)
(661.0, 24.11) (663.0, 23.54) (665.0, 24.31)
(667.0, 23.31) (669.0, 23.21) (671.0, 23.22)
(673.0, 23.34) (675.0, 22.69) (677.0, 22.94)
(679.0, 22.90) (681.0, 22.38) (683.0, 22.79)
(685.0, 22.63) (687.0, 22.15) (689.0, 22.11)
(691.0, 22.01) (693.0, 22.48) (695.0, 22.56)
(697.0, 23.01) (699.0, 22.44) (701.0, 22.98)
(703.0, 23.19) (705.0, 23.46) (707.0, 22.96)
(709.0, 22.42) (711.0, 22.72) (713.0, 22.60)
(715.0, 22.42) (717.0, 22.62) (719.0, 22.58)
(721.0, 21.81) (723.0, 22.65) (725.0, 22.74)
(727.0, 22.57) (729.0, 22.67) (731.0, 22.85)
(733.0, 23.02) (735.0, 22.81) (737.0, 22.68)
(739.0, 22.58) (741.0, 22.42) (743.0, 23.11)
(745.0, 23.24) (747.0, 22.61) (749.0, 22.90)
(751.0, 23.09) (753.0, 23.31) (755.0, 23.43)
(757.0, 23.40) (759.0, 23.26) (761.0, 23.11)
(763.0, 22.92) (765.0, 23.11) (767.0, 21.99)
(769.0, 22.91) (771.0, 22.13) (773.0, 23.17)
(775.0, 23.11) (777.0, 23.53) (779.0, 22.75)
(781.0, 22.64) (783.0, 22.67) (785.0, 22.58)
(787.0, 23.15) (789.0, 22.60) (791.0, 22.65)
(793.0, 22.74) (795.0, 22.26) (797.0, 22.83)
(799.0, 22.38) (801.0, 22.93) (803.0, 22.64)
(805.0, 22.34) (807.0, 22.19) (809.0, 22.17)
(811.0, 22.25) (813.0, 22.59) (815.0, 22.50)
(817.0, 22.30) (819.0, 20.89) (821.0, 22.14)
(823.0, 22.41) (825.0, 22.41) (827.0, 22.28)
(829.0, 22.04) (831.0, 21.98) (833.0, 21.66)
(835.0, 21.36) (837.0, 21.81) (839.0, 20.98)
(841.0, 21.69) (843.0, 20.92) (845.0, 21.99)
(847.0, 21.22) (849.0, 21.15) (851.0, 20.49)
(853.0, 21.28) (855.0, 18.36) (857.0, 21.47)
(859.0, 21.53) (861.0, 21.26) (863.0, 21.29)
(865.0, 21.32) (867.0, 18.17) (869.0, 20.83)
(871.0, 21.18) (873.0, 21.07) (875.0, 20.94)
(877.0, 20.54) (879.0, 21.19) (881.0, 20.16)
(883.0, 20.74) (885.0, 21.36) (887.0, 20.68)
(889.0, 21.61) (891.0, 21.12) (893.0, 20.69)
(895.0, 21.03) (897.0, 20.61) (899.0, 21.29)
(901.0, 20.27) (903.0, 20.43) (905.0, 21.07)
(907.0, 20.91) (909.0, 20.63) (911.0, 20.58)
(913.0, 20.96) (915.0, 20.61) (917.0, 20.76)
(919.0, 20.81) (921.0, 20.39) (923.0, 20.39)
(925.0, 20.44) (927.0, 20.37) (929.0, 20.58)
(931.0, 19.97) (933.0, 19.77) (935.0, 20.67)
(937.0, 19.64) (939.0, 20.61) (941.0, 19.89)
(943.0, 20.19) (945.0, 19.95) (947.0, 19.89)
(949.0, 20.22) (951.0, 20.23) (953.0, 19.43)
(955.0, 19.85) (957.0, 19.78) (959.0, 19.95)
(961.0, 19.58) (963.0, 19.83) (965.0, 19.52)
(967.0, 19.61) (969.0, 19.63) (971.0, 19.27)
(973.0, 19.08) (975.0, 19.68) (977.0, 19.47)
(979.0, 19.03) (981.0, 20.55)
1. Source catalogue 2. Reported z 0.00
